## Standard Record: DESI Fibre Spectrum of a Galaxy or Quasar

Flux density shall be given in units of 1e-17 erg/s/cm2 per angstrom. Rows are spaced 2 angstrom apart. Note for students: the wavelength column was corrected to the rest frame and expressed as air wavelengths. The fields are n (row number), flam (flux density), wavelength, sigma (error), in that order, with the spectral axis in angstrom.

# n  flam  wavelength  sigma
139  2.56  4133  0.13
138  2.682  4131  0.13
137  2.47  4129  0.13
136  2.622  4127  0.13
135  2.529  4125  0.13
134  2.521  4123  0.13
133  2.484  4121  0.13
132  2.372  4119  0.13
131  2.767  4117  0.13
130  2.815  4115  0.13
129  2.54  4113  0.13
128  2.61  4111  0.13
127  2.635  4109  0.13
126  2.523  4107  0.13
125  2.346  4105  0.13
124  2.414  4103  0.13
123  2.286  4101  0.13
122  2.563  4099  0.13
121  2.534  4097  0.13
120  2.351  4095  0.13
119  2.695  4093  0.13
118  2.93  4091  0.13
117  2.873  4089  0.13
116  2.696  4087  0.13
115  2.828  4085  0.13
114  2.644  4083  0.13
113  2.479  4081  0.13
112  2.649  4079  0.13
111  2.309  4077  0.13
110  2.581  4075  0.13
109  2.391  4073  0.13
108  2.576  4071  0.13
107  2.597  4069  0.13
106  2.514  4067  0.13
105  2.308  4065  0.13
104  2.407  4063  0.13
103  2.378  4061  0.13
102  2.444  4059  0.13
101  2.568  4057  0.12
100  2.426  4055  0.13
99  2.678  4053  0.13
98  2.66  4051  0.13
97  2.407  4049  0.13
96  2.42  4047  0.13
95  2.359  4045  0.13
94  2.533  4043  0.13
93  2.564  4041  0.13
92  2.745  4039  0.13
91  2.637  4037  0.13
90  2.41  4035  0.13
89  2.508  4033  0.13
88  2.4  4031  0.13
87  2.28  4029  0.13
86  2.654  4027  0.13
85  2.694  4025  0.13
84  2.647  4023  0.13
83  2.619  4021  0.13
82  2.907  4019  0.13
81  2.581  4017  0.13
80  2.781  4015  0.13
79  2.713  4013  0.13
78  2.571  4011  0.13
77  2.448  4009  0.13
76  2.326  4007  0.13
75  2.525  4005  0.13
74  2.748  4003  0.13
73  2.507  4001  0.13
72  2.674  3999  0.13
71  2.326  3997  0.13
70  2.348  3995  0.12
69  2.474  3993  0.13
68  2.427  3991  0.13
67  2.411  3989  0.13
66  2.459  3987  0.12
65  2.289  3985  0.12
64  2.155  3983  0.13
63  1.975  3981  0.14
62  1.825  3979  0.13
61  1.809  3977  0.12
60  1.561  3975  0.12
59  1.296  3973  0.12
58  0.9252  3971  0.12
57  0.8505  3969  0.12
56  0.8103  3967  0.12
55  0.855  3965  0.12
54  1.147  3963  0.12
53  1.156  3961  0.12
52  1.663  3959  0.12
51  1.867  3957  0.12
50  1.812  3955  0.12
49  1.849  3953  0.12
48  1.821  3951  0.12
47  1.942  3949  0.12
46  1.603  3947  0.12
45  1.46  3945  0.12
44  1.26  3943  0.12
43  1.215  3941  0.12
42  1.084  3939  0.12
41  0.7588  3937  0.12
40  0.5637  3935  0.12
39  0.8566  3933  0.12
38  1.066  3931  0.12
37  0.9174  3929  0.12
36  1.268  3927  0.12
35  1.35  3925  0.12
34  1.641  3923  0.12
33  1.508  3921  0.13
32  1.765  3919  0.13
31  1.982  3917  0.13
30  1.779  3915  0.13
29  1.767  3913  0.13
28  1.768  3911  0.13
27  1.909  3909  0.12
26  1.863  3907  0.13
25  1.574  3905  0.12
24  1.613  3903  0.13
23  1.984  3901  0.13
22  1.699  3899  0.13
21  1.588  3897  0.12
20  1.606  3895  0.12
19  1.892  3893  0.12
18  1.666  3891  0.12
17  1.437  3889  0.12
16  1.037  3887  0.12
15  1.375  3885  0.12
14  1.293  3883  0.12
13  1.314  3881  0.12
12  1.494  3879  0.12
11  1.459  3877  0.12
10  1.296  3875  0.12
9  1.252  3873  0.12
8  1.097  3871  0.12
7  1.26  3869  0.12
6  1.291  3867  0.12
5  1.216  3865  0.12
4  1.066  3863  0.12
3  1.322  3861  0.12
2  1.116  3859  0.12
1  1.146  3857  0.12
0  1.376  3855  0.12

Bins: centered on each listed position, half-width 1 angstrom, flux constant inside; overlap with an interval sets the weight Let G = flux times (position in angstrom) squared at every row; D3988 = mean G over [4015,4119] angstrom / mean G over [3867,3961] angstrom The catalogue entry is 1.9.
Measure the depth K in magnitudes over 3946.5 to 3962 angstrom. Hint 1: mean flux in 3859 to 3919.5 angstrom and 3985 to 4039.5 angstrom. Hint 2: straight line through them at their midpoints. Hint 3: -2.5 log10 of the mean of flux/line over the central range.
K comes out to 0.19 mag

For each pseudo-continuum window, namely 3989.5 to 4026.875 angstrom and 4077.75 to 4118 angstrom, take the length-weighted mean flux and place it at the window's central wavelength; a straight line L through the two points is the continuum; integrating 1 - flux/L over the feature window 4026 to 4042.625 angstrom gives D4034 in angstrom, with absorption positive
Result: 0.4 angstrom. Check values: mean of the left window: 2.57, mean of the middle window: 2.53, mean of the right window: 2.61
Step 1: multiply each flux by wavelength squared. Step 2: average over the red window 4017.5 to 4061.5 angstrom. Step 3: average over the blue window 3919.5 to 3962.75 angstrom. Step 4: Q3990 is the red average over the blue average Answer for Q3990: 2.0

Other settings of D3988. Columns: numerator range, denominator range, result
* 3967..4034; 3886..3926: 1.43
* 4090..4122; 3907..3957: 1.89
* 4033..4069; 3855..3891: 2.14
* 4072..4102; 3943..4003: 1.51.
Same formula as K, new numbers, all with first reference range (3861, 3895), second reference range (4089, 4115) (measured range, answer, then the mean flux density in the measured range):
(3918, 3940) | 0.36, 1.16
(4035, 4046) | -0.15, 2.55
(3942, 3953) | 0.06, 1.64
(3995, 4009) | -0.23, 2.5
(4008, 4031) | -0.23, 2.62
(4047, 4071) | -0.07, 2.49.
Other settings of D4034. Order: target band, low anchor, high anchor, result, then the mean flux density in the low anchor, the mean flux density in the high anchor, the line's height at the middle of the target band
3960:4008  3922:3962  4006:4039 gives 3.03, 1.36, 2.58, 1.99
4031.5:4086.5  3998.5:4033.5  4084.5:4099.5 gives 2.54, 2.59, 2.68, 2.64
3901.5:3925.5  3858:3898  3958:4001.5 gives -3.38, 1.35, 1.81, 1.51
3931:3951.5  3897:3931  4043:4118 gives 6.37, 1.63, 2.55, 1.78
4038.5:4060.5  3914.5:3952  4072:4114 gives -2.81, 1.35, 2.57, 2.24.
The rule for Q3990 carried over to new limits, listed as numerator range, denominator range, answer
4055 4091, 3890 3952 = 1.83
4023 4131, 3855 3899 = 2.08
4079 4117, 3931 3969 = 2.16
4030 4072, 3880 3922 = 1.65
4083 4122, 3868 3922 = 1.84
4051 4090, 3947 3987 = 1.70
